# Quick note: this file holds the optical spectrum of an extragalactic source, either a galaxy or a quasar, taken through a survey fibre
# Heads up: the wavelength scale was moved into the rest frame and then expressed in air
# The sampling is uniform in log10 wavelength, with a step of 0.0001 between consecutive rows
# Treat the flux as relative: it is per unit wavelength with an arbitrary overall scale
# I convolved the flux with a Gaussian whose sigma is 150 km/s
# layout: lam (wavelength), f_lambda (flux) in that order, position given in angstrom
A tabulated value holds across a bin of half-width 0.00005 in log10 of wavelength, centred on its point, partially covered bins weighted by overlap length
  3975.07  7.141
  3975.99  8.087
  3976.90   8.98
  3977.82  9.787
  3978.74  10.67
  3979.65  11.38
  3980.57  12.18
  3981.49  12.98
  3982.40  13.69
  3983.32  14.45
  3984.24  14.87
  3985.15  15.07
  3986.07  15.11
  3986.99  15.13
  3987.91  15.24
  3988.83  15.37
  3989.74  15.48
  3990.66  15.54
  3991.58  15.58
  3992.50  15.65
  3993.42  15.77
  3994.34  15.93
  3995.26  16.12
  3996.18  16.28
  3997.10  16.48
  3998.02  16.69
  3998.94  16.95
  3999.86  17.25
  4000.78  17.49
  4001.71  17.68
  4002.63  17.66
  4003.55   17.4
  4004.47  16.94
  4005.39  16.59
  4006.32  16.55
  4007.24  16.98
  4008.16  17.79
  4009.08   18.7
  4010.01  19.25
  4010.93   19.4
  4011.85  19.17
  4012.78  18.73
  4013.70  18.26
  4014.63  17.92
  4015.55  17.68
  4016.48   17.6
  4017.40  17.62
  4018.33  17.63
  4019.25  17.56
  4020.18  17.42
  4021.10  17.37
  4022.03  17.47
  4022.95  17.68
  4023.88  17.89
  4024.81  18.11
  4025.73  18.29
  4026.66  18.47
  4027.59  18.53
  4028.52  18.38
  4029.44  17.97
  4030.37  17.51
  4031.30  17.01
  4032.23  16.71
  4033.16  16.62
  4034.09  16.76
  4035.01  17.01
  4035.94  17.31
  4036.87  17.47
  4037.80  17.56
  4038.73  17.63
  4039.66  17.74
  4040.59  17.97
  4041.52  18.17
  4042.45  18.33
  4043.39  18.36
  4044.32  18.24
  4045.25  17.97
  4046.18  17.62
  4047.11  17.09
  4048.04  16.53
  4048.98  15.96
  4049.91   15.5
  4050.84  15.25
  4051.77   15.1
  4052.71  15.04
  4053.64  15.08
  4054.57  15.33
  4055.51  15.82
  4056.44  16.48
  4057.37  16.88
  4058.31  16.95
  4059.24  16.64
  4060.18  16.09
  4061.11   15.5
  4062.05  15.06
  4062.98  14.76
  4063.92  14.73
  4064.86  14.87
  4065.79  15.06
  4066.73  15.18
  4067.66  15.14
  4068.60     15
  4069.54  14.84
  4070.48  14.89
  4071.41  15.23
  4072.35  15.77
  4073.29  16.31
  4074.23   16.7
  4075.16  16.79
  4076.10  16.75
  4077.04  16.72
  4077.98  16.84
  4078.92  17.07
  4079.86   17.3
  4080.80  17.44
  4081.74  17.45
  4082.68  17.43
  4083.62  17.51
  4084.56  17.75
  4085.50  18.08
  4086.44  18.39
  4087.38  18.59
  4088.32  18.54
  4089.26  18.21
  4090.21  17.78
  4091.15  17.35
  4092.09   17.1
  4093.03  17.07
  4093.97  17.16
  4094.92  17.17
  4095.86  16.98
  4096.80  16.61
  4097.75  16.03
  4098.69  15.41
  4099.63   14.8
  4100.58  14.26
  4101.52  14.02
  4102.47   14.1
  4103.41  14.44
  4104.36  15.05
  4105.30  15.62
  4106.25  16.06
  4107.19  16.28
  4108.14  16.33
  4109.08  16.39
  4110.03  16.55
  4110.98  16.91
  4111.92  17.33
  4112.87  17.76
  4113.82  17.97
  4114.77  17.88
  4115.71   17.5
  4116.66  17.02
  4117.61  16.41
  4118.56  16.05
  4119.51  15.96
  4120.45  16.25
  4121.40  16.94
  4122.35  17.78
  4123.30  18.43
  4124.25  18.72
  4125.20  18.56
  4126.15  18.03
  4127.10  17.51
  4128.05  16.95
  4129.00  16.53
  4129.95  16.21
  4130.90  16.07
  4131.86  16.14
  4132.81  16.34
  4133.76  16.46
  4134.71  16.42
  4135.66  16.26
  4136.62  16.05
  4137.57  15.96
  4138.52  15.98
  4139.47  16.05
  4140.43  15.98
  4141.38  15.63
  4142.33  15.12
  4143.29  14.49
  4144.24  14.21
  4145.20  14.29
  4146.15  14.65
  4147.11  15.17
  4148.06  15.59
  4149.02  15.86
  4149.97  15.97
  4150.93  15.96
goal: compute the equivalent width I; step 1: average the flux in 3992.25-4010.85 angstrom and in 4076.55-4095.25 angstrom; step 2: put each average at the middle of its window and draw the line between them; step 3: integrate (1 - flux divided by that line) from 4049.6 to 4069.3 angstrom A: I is 2.2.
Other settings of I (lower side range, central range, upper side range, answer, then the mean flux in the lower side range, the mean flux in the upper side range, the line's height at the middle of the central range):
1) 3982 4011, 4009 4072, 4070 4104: -1.64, 16.4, 16.7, 16.5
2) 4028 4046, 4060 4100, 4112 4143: 1.63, 17.6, 16.8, 17.2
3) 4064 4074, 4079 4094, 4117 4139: -1.91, 15.2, 16.8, 15.7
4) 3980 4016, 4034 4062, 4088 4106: -0.76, 16.4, 16.2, 16.3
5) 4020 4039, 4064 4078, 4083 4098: 1.50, 17.6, 17.5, 17.6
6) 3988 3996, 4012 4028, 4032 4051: -1.29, 15.7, 17.3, 16.6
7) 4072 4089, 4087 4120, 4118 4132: 1.30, 17.3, 17.1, 17.2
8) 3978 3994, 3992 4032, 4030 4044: -4.07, 14.3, 17.5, 15.9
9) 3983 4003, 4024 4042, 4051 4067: -2.19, 16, 15.6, 15.7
